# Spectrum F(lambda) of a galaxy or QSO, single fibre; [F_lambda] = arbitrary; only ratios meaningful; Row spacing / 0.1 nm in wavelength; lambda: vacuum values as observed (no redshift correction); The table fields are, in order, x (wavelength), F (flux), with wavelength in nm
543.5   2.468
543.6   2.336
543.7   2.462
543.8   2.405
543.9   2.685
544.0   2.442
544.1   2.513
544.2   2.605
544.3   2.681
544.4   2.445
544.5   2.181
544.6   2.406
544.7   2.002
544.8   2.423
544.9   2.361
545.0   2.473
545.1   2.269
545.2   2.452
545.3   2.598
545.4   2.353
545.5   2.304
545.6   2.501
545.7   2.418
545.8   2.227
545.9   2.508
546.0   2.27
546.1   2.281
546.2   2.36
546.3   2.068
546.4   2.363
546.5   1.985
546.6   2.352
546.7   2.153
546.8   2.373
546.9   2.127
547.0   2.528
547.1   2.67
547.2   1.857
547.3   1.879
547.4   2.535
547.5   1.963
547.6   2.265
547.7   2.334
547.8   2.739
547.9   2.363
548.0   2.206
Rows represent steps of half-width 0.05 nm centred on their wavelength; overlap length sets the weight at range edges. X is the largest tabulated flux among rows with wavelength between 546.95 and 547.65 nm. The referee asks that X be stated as 2.67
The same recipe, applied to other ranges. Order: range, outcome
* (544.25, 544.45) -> 2.681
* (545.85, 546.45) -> 2.508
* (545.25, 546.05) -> 2.598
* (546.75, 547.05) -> 2.528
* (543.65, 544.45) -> 2.685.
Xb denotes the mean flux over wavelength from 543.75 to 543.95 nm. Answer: 2.54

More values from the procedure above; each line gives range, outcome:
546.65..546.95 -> 2.22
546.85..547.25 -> 2.3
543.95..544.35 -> 2.56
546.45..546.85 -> 2.22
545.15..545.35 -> 2.53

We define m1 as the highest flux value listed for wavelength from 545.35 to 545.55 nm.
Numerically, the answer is 2.353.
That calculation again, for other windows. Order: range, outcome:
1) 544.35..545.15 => 2.473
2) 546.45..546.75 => 2.352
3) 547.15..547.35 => 1.879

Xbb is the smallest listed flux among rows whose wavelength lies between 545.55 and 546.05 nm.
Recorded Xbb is 2.227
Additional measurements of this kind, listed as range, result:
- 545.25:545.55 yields 2.304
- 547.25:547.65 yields 1.879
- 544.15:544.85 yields 2.002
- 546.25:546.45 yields 2.068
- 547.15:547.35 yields 1.857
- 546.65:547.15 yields 2.127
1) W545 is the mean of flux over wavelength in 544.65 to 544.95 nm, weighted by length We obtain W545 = 2.26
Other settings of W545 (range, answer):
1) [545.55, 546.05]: 2.38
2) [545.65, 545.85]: 2.32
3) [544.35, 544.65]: 2.34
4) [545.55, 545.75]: 2.46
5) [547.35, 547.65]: 2.25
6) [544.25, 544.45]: 2.56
